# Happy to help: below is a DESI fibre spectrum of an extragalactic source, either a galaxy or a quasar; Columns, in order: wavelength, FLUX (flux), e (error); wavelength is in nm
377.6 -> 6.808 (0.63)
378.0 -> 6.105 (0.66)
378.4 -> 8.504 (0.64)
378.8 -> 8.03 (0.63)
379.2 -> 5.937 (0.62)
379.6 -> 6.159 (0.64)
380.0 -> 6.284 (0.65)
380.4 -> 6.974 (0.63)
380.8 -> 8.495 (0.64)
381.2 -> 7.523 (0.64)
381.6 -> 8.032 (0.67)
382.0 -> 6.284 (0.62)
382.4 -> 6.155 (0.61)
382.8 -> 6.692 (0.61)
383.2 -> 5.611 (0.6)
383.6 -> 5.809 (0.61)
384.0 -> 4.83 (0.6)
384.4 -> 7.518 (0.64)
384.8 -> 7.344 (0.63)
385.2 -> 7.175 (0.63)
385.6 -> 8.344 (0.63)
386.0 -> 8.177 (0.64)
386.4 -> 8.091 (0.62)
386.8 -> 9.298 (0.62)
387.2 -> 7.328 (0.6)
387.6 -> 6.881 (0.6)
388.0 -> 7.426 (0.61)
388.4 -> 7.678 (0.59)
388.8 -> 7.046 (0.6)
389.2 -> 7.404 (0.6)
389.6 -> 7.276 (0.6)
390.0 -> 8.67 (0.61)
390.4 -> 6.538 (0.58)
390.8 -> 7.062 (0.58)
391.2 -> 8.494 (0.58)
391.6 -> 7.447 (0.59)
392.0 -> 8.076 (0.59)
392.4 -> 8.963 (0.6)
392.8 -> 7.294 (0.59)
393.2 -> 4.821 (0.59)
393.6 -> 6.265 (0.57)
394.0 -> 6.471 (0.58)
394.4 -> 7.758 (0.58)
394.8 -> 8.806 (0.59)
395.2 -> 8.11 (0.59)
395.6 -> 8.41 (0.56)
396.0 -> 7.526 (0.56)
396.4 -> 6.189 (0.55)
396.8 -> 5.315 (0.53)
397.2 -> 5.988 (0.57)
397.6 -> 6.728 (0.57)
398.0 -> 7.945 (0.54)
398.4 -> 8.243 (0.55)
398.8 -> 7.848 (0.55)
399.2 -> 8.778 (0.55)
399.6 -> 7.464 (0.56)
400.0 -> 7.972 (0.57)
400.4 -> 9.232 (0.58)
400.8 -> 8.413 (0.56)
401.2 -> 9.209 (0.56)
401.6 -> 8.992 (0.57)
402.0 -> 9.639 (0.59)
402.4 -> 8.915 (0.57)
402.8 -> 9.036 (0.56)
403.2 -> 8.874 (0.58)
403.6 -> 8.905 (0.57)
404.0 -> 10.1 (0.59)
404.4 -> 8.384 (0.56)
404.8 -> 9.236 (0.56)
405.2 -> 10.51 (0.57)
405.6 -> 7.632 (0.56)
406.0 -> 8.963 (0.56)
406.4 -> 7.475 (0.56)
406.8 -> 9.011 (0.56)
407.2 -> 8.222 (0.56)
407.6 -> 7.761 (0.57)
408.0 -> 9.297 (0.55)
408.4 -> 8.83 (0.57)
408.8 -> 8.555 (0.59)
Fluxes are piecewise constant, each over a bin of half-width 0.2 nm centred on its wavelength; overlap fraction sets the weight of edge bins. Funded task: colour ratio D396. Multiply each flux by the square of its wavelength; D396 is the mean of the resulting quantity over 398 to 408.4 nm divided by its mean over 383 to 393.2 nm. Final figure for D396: 1.3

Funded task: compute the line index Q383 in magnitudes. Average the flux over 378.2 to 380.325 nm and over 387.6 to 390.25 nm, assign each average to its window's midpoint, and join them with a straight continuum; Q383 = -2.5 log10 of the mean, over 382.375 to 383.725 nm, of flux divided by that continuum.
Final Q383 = 0.18 mag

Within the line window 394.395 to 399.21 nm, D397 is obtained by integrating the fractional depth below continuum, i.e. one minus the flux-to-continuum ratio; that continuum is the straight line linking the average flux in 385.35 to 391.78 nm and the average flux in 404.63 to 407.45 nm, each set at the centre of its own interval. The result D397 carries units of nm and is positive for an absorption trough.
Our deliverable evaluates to 0.42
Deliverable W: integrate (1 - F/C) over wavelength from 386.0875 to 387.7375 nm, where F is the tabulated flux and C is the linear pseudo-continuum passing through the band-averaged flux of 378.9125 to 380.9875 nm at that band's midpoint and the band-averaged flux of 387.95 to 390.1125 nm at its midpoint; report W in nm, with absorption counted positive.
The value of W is -0.13 nm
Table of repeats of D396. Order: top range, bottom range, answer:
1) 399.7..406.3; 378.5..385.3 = 1.47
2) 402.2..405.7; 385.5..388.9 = 1.27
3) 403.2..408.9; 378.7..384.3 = 1.50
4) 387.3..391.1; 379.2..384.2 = 1.17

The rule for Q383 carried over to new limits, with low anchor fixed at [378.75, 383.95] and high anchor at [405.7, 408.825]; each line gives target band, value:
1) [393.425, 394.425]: 0.13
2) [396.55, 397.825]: 0.27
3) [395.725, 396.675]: 0.13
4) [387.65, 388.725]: -0.04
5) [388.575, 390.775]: -0.02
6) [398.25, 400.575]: -0.04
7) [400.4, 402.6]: -0.12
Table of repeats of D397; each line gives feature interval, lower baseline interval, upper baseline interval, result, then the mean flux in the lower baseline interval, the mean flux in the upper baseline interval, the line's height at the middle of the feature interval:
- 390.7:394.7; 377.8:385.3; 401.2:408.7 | 0.25 nm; 6.81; 8.88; 7.8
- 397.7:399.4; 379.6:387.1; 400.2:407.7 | 0.06 nm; 7.12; 8.88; 8.42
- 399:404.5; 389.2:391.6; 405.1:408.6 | -0.39 nm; 7.58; 8.58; 8.27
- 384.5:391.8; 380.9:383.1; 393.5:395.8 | -0.34 nm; 6.95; 7.7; 7.31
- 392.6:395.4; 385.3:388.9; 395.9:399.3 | 0.10 nm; 7.81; 7.12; 7.35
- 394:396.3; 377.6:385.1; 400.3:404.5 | 0.11 nm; 6.8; 9.08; 8.29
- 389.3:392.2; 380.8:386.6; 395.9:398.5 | -0.32 nm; 7.02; 6.77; 6.89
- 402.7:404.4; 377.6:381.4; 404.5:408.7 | -0.13 nm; 7.1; 8.68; 8.5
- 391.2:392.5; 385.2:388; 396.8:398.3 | -0.14 nm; 7.92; 6.77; 7.37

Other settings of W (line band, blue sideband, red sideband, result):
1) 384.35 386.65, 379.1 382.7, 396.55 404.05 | -0.19 nm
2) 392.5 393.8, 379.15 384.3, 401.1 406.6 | 0.24 nm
